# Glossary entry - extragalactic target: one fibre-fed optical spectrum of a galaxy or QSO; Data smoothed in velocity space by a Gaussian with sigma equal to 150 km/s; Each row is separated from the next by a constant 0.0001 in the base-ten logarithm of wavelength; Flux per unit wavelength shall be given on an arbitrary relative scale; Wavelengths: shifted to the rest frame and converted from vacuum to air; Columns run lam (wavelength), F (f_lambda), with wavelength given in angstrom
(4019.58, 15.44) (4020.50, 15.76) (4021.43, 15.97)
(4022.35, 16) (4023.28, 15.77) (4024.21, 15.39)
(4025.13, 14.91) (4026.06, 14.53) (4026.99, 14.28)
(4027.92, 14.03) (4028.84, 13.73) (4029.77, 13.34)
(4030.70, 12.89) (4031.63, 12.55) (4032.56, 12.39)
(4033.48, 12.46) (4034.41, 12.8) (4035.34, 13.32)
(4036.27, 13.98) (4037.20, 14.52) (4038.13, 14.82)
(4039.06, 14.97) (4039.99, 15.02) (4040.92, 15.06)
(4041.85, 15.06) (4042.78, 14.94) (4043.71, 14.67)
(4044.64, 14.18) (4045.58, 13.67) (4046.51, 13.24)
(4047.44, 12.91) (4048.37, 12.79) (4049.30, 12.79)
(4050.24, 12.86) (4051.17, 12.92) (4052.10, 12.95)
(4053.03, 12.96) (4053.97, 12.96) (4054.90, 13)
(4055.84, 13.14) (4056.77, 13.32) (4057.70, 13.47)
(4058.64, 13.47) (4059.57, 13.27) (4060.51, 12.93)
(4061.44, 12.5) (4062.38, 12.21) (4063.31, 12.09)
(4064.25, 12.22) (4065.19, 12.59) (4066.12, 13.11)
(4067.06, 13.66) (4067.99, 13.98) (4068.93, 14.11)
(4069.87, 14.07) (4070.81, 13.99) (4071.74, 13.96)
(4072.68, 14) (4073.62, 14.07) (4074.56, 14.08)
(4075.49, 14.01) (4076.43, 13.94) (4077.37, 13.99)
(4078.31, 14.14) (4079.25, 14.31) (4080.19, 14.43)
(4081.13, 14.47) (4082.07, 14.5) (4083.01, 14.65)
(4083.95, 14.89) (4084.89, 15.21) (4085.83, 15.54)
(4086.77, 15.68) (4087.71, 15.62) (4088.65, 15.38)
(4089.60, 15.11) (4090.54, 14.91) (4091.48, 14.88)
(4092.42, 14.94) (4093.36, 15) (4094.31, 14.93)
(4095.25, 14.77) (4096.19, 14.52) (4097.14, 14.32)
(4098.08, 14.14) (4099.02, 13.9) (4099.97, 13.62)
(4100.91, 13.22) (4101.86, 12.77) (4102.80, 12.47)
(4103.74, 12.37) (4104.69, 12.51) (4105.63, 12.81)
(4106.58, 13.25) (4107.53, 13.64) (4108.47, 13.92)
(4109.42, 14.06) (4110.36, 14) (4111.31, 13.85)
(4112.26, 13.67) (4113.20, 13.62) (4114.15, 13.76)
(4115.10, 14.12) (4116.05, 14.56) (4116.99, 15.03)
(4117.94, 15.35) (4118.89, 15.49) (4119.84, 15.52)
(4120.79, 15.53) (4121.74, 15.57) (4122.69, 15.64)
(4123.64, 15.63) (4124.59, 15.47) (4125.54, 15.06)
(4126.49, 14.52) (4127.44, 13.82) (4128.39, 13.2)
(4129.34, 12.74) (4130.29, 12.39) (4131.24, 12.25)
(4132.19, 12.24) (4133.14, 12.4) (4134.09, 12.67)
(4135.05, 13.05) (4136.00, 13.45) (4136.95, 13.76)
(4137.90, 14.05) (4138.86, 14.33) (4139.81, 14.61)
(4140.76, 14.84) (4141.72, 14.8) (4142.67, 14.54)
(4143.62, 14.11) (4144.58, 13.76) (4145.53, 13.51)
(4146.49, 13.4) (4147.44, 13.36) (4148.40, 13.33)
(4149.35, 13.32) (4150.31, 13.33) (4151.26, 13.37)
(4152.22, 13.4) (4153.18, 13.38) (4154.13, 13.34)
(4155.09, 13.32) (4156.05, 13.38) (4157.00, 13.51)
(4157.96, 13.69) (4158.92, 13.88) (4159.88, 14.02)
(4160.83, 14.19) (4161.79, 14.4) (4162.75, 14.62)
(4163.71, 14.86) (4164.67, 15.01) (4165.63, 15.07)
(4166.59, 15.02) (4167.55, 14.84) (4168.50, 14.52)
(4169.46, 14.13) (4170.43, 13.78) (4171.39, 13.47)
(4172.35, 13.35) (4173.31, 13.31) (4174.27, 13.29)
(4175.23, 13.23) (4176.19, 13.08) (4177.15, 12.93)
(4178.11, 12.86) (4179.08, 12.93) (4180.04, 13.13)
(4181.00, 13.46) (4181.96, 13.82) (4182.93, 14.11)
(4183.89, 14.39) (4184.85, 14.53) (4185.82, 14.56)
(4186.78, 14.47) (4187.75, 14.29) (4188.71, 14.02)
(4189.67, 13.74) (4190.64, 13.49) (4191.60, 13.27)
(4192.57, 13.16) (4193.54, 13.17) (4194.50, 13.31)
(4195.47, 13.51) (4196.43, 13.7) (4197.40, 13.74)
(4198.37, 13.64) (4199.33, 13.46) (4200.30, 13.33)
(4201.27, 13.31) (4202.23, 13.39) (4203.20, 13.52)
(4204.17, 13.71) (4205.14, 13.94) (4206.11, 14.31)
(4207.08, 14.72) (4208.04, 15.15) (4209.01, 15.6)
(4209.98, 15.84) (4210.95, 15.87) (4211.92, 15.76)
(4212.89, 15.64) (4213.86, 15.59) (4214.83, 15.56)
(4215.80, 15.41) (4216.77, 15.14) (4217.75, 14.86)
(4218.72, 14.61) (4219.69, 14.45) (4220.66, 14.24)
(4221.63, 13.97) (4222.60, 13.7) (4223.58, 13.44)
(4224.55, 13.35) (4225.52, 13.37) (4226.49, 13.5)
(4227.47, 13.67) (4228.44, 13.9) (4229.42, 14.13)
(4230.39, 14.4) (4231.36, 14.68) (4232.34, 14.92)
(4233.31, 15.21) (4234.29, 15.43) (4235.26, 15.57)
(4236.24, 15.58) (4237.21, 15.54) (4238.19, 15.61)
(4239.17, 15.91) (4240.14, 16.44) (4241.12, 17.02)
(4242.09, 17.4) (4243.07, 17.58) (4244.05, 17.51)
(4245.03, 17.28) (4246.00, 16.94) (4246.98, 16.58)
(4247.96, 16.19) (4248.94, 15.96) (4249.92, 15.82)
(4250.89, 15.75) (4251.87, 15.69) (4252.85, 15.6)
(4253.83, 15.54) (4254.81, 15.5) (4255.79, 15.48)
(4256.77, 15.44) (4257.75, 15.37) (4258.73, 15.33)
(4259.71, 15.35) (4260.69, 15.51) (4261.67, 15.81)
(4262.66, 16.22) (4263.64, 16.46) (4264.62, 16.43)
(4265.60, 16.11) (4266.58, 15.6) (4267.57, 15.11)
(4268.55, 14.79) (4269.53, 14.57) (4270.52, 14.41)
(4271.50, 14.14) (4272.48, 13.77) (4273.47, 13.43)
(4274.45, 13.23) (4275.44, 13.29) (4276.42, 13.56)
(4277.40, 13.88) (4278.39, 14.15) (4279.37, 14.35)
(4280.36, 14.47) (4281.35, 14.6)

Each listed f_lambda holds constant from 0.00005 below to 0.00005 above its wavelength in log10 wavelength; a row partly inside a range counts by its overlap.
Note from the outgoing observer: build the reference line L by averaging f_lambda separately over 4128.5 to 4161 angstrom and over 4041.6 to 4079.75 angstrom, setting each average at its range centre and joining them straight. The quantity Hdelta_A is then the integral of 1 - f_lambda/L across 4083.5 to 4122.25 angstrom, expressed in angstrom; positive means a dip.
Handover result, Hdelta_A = -2.5 angstrom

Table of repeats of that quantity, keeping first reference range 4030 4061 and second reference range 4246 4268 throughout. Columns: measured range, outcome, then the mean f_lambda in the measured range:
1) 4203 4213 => 0.2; 14.9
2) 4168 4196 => 2.5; 13.6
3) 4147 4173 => 1.5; 13.9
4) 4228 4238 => 0.4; 15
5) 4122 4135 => 0.6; 13.7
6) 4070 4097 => -1.4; 14.6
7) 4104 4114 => 0.5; 13.5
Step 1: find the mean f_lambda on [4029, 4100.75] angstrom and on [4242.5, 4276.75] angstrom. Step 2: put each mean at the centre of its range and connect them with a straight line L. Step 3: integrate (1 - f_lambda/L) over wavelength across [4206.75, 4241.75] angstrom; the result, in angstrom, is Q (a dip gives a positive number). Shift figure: 0.6 angstrom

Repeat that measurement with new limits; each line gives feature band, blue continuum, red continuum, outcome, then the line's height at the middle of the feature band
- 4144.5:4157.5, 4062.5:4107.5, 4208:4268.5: 1.1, 14.6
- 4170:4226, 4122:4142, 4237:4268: 3.9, 15.1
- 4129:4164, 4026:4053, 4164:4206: 0.3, 13.7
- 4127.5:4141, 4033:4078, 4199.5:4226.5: 0.7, 14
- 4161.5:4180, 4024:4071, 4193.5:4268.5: 0.9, 14.6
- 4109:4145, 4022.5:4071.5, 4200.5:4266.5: 0.4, 14.3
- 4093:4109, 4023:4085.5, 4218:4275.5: 0.5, 14.1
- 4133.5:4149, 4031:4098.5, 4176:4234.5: 0.2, 14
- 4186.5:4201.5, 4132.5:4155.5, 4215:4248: 1.0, 14.5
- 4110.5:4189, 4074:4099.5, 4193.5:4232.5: 2.8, 14.5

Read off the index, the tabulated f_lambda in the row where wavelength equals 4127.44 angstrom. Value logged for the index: 13.82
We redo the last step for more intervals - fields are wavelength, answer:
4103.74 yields 12.37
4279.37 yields 14.35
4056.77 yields 13.32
